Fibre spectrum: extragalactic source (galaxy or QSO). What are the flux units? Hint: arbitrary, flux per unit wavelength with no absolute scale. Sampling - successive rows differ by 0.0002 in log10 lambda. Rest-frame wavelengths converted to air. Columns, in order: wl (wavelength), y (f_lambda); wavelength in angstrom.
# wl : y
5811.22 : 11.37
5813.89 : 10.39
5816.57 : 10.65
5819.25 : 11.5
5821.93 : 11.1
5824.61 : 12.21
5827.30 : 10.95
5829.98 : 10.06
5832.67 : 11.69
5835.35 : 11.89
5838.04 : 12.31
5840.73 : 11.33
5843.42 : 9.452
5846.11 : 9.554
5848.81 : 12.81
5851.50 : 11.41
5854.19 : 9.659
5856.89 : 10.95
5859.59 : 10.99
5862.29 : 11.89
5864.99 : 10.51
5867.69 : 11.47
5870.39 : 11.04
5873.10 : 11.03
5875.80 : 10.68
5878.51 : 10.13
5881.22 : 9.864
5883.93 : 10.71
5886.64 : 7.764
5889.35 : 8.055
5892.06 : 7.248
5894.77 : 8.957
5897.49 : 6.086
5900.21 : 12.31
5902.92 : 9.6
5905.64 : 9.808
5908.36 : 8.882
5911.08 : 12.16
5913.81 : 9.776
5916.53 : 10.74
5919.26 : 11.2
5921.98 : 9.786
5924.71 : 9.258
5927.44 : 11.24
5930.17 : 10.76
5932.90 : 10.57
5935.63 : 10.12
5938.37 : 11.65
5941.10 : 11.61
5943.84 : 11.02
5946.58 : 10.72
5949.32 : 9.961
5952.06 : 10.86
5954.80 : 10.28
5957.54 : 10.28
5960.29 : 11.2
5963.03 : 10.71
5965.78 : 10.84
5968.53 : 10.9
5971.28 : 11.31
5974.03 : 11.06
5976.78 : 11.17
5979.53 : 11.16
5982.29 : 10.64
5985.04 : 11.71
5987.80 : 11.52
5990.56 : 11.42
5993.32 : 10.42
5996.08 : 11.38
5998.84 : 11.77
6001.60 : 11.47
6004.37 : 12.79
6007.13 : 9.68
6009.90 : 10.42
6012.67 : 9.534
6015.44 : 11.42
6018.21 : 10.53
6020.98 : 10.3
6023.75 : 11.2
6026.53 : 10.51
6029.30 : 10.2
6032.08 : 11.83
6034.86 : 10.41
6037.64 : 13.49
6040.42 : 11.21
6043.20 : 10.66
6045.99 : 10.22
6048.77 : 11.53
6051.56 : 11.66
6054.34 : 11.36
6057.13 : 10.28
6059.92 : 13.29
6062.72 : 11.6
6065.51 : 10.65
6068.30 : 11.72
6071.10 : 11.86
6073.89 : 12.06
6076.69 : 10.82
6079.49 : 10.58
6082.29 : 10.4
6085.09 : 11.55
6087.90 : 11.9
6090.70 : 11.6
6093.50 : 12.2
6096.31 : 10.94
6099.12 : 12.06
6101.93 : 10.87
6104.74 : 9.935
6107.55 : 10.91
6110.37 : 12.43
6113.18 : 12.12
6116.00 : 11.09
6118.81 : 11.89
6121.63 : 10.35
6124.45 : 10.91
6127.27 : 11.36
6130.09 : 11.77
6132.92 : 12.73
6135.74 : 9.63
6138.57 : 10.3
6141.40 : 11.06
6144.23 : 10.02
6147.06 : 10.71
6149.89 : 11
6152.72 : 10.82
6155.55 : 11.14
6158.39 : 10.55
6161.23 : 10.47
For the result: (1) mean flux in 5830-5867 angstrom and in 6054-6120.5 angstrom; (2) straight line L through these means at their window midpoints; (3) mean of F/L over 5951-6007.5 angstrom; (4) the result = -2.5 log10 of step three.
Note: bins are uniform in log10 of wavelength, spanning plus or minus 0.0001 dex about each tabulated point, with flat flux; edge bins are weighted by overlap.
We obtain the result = 0.016 mag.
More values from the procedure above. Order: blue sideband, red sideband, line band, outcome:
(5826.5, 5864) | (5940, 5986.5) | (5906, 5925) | 0.069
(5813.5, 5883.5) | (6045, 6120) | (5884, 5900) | 0.324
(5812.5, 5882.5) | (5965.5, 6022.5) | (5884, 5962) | 0.095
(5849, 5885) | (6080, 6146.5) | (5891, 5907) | 0.204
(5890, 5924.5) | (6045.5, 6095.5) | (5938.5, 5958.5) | -0.067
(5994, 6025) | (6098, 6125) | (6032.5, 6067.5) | -0.030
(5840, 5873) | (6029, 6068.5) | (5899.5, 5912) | 0.063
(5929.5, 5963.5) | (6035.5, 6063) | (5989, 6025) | 0.023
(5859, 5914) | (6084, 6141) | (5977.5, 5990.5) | -0.073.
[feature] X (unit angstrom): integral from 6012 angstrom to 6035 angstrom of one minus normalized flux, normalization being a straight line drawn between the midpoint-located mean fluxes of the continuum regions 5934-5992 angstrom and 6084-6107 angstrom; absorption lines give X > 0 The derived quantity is 0.9 angstrom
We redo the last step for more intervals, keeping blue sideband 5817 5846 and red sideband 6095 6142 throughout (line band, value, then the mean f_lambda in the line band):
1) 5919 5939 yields 1.20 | 10.5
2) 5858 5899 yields 5.10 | 9.77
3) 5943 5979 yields 1.22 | 10.8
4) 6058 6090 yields -0.81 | 11.5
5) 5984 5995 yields -0.08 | 11.3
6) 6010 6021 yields 0.71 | 10.5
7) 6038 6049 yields 0.11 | 11.1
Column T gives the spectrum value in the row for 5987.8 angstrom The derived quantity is 11.52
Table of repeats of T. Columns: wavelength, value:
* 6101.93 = 10.87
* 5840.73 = 11.33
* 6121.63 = 10.35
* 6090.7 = 11.6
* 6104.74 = 9.935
